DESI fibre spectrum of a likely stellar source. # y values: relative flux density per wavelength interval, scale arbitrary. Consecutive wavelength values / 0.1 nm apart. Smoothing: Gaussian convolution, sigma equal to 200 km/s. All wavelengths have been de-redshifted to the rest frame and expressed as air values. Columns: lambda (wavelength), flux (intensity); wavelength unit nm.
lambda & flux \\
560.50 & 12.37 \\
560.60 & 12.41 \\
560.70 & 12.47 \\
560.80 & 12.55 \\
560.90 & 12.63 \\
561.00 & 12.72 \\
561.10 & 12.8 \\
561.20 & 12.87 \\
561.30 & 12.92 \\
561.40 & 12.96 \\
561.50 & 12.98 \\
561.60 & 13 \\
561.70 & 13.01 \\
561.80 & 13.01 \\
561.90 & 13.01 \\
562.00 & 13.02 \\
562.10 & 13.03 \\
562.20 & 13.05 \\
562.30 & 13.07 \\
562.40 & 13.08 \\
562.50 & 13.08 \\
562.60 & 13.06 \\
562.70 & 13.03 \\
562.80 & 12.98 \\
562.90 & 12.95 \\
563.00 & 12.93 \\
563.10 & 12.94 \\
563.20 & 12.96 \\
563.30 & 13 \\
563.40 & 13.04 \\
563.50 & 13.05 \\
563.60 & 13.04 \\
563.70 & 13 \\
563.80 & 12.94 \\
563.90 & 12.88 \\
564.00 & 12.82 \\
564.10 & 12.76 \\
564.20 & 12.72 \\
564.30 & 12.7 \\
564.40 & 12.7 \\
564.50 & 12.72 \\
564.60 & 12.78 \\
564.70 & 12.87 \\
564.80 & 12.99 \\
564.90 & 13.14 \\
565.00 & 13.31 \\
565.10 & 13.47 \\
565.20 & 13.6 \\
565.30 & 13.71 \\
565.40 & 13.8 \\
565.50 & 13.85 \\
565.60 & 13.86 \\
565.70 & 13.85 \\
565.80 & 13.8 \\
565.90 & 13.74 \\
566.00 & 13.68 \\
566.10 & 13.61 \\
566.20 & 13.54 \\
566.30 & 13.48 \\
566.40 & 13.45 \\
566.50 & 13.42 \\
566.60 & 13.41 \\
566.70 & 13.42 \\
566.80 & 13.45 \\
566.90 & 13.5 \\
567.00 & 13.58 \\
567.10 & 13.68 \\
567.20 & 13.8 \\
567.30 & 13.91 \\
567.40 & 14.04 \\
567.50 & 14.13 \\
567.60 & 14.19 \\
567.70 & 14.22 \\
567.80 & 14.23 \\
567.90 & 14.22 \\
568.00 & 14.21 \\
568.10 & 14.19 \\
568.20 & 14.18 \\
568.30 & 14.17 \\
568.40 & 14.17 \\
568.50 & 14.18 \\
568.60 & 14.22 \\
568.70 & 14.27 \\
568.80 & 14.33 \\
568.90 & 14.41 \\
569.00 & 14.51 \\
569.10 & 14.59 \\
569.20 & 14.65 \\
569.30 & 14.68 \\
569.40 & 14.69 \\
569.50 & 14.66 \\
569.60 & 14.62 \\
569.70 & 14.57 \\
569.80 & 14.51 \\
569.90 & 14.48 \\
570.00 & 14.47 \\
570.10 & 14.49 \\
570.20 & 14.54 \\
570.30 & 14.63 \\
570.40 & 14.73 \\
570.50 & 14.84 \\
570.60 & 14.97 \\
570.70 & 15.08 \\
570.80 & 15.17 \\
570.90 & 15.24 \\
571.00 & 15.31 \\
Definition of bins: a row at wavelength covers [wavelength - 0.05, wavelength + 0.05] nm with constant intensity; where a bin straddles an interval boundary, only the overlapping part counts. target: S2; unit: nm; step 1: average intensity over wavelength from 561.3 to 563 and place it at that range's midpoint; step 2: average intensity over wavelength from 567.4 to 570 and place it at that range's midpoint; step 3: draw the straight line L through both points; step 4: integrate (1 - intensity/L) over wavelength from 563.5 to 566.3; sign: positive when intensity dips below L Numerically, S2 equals 0.07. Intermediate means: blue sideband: 13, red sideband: 14.4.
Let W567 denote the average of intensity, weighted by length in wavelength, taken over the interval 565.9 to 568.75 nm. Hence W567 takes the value 13.9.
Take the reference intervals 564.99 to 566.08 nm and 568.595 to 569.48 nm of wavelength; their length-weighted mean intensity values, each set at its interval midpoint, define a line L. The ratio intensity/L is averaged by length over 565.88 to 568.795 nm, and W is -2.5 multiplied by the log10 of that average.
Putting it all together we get 0.018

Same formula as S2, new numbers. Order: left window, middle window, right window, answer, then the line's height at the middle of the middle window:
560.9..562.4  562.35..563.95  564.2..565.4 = 0.00 nm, 13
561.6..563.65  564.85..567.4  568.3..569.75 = 0.04 nm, 13.8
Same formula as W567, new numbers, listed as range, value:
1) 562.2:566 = 13.1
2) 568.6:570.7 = 14.6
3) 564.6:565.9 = 13.5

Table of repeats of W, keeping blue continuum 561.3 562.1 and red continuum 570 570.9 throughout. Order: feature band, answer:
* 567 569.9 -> 0.009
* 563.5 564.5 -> 0.052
